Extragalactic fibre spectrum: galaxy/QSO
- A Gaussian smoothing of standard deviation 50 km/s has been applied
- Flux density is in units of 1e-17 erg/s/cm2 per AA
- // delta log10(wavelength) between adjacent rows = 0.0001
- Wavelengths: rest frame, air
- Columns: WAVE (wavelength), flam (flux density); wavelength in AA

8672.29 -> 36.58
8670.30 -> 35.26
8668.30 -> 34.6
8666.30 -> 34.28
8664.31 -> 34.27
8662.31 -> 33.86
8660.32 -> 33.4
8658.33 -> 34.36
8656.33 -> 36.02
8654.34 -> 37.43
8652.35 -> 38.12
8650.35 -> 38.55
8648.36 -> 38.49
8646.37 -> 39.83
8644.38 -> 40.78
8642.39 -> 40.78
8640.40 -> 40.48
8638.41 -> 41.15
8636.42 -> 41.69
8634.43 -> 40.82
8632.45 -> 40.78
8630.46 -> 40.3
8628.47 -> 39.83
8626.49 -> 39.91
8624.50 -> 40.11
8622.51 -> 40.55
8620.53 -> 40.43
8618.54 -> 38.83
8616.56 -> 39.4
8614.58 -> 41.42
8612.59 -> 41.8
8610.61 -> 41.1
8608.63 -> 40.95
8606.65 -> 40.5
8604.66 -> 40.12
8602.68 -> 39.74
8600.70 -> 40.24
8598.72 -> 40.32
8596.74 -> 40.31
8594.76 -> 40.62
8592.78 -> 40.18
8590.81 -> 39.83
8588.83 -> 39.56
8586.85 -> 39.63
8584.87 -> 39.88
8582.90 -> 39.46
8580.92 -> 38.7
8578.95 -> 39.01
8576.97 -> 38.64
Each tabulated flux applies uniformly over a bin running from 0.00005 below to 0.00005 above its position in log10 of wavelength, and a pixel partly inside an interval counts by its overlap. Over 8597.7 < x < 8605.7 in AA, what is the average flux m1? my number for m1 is 40.1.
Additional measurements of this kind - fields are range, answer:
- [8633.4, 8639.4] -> 41.3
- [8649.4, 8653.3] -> 38.3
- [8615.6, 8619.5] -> 39.2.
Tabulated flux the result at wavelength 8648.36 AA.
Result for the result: 38.49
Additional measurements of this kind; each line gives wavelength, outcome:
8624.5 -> 40.11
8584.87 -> 39.88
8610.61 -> 41.1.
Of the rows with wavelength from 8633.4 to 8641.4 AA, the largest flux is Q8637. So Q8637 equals 41.69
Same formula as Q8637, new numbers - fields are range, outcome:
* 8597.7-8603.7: 40.32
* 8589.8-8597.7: 40.62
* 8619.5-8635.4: 40.82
